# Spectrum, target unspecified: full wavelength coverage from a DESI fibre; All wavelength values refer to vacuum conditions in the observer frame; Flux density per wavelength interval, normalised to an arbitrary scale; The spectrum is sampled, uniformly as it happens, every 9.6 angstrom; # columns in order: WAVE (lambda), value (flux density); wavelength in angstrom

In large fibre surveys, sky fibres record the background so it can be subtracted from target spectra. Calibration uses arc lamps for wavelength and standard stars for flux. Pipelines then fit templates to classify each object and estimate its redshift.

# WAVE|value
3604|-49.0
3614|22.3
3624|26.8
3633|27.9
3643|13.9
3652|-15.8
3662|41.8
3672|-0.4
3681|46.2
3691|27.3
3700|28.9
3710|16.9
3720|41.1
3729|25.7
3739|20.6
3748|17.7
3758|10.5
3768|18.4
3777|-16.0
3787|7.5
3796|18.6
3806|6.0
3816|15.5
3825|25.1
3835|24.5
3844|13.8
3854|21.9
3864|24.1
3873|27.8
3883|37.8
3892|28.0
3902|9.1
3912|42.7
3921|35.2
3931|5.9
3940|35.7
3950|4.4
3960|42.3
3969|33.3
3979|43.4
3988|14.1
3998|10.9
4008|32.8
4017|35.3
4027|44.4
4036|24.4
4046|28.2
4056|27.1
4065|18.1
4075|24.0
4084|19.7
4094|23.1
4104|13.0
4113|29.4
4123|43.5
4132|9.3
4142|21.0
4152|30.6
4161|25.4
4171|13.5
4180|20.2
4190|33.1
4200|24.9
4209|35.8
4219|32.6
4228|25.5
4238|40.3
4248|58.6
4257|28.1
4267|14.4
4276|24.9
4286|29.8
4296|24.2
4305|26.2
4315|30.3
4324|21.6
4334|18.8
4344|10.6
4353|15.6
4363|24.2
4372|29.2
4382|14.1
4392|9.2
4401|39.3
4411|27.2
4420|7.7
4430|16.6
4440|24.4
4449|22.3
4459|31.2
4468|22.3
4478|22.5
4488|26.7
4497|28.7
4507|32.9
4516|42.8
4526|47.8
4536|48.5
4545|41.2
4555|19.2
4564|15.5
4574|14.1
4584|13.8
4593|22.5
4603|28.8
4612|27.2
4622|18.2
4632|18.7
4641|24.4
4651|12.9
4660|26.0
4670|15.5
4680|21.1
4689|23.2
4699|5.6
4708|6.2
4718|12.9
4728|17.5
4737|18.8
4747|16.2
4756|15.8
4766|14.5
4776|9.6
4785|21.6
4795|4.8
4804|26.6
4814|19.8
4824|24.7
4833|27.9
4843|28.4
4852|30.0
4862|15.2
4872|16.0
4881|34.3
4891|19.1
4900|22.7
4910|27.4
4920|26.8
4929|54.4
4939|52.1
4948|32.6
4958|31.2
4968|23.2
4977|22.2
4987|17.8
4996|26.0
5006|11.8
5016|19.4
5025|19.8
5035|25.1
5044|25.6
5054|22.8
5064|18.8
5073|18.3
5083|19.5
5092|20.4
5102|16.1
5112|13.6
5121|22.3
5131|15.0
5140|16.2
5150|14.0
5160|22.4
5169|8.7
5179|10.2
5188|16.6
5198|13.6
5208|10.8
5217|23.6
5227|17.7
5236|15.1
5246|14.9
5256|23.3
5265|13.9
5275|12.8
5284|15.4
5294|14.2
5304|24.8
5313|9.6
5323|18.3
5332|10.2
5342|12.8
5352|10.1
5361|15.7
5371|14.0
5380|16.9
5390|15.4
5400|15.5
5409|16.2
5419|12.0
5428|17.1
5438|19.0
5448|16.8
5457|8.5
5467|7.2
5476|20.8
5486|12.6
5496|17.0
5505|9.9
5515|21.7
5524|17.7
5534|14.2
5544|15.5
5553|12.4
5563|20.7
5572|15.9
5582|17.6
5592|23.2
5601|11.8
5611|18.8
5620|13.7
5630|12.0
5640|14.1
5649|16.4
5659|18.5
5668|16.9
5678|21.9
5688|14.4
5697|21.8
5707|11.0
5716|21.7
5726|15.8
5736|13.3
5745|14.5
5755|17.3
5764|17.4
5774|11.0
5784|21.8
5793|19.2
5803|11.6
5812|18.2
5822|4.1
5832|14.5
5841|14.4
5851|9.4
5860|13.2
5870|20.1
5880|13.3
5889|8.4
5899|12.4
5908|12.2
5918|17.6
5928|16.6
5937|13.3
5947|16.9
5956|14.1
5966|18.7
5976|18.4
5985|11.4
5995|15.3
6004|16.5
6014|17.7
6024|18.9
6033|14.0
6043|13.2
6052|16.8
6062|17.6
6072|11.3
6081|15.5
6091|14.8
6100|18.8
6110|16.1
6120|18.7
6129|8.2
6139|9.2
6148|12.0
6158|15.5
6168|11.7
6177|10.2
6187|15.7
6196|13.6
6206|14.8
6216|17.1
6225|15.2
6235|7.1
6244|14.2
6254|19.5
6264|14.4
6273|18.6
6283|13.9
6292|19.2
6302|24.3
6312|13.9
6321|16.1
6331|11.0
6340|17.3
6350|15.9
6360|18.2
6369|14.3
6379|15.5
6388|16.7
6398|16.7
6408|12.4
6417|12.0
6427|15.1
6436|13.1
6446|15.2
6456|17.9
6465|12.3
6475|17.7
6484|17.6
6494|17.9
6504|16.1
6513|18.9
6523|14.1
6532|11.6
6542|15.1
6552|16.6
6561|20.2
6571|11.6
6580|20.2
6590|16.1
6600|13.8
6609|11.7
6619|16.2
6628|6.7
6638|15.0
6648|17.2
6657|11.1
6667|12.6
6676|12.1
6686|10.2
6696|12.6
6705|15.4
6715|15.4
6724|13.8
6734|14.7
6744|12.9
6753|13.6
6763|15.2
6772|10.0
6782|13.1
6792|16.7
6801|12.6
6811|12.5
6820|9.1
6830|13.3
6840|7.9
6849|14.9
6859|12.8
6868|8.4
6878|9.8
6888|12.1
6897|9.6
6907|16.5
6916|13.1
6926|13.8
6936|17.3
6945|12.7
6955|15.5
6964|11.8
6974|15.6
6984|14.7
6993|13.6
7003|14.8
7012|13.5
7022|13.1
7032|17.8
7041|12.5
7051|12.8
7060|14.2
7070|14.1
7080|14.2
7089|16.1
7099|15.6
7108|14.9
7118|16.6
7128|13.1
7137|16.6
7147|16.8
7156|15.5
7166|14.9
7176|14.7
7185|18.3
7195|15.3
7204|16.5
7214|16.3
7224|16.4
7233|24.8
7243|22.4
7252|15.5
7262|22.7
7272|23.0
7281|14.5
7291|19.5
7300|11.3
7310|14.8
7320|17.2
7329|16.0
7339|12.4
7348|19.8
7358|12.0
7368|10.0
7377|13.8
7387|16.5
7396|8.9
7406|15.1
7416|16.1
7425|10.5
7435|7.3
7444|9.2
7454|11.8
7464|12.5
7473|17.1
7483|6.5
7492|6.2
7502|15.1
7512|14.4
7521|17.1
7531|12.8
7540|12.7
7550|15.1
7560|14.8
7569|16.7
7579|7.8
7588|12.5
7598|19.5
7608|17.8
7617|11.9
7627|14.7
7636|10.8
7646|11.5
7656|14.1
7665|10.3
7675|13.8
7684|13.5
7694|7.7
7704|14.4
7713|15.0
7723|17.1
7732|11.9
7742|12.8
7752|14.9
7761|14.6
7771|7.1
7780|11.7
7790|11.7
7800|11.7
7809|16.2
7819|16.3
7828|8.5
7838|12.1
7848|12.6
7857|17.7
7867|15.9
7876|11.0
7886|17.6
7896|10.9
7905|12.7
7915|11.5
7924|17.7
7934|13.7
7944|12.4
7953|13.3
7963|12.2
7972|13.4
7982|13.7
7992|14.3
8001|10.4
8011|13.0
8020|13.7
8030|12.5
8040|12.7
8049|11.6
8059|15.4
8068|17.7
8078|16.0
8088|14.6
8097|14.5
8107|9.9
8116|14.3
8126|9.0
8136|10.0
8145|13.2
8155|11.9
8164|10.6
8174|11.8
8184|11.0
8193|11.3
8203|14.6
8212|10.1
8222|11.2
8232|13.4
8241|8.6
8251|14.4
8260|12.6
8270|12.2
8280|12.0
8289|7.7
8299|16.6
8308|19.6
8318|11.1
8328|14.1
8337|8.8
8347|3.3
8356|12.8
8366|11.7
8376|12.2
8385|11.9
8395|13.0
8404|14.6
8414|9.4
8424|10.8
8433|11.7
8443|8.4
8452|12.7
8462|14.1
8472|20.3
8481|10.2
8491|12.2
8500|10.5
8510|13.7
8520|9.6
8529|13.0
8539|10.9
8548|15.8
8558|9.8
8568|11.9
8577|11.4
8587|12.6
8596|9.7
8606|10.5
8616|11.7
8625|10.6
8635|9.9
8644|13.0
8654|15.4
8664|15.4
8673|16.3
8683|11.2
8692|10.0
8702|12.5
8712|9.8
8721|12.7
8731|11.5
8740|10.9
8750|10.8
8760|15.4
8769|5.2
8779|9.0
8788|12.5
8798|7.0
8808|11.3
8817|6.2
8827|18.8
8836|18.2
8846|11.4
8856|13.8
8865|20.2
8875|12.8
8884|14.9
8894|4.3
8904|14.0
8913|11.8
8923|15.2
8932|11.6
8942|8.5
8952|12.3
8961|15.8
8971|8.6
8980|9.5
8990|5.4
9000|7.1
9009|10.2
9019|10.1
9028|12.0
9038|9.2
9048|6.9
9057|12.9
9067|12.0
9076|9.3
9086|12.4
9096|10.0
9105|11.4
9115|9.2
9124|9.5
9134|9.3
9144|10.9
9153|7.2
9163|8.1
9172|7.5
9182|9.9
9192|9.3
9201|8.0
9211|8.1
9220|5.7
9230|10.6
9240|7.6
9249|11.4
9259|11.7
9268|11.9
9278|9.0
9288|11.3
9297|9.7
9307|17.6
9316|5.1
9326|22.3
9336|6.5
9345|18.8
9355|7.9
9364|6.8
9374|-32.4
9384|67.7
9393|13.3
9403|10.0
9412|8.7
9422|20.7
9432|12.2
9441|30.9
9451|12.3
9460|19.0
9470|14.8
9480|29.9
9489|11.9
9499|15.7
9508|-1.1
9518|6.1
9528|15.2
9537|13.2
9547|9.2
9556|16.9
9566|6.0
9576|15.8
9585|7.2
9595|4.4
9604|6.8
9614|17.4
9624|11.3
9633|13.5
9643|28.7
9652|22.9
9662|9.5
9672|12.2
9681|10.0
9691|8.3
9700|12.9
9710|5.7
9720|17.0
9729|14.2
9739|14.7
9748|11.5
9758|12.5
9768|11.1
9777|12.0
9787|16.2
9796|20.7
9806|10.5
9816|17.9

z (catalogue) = 1.587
